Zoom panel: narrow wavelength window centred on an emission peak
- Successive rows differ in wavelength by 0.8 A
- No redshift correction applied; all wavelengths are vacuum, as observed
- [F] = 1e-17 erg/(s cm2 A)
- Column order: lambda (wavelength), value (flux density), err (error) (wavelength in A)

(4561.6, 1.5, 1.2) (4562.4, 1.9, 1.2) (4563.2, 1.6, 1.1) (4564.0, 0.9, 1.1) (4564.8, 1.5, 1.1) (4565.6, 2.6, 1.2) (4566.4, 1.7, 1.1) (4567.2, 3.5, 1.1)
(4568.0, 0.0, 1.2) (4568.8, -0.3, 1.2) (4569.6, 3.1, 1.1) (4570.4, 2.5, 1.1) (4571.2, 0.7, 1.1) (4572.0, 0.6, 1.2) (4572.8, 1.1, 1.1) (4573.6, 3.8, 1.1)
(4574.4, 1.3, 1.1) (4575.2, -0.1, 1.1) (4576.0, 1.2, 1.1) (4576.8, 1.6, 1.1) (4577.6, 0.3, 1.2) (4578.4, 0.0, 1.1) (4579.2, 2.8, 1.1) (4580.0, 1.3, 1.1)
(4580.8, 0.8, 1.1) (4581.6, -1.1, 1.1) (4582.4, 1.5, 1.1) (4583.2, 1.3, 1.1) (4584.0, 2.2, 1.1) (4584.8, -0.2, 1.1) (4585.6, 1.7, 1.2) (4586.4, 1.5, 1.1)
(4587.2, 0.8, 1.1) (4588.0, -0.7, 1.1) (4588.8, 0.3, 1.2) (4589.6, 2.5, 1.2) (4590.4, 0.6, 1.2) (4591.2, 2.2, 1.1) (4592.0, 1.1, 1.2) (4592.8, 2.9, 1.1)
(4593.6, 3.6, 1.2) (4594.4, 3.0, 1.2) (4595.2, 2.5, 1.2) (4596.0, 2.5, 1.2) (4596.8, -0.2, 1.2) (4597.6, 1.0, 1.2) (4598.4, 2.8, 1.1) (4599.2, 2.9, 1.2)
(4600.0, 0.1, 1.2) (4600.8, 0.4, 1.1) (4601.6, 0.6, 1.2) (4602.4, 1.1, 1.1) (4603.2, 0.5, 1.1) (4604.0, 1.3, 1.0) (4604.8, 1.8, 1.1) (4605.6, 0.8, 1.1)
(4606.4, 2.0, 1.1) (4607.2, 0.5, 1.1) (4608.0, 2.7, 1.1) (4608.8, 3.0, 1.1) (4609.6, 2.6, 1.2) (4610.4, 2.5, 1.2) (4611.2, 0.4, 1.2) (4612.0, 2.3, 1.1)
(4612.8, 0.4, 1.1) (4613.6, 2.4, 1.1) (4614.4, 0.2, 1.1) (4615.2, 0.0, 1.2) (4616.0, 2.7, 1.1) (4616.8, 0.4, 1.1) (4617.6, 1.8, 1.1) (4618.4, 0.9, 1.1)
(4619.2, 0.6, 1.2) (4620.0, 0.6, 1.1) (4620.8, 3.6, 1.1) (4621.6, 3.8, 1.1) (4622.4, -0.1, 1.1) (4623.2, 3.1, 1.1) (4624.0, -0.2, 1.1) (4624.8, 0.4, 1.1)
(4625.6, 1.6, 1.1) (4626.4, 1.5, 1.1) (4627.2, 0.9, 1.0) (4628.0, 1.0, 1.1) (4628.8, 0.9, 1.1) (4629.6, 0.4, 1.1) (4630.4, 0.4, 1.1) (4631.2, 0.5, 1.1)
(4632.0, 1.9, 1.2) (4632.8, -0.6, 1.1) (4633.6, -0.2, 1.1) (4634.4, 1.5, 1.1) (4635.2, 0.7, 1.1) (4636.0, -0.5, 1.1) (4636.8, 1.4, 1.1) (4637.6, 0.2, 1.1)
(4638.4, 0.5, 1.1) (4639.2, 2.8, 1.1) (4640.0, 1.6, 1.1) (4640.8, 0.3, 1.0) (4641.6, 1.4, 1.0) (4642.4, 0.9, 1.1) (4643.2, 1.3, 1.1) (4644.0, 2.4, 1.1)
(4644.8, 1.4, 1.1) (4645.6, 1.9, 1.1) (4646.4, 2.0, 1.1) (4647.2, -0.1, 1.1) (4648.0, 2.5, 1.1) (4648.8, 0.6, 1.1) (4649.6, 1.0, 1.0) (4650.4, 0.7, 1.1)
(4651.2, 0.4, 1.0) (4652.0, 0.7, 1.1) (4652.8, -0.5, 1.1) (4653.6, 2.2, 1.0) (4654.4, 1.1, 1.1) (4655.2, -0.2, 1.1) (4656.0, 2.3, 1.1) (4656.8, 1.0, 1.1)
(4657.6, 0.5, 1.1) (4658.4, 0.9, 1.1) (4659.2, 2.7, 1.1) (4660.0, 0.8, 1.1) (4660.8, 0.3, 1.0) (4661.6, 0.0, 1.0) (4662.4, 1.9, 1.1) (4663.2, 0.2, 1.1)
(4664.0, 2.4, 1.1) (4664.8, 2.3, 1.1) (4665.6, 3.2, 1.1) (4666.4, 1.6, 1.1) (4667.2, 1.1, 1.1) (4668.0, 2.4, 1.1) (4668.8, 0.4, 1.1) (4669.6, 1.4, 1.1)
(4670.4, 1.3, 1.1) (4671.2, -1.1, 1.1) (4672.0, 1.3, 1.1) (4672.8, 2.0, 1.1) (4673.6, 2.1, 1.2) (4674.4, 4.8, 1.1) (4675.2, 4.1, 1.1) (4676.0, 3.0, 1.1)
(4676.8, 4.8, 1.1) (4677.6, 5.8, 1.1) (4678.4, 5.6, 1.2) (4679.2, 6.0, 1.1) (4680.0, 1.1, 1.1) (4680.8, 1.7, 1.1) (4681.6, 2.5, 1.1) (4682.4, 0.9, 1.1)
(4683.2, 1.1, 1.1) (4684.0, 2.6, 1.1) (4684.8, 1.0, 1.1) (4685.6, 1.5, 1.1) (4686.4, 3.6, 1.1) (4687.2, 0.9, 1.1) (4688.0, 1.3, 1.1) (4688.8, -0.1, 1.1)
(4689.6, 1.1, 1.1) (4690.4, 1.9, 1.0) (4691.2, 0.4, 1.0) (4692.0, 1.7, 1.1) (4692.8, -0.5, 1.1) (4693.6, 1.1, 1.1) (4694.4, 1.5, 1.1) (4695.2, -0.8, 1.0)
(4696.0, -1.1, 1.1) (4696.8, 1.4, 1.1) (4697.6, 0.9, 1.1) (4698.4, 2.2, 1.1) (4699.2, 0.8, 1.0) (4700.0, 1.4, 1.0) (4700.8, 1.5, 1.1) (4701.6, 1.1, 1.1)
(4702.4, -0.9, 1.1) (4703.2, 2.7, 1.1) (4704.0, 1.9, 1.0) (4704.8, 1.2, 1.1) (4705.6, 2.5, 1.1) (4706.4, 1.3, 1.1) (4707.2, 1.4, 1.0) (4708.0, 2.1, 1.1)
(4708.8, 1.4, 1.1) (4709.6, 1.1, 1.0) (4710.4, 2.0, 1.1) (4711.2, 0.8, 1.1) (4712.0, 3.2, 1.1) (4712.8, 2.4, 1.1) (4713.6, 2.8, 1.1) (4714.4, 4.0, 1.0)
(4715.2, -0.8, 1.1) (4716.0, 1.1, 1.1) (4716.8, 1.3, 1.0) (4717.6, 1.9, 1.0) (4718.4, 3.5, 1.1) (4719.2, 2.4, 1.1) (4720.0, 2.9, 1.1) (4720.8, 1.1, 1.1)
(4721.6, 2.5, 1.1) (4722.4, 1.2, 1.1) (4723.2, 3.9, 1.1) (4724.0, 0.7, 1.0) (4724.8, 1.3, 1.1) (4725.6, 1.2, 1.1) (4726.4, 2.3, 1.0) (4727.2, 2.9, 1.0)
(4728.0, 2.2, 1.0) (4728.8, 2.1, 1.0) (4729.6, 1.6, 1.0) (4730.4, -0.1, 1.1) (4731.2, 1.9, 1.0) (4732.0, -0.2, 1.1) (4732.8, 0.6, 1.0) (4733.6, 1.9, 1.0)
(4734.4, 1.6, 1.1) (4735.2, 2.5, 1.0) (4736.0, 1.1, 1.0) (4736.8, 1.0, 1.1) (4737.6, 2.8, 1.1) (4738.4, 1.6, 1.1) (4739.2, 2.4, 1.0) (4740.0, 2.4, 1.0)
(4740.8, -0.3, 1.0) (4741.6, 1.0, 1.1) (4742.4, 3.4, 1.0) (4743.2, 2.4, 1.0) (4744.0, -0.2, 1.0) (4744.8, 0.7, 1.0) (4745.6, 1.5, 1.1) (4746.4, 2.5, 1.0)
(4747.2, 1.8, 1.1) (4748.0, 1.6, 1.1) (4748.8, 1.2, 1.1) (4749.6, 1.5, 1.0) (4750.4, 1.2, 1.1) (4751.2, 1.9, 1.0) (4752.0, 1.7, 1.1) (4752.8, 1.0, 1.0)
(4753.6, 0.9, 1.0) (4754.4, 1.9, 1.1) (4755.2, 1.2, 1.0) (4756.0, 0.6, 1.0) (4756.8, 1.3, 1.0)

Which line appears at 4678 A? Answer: [O II]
